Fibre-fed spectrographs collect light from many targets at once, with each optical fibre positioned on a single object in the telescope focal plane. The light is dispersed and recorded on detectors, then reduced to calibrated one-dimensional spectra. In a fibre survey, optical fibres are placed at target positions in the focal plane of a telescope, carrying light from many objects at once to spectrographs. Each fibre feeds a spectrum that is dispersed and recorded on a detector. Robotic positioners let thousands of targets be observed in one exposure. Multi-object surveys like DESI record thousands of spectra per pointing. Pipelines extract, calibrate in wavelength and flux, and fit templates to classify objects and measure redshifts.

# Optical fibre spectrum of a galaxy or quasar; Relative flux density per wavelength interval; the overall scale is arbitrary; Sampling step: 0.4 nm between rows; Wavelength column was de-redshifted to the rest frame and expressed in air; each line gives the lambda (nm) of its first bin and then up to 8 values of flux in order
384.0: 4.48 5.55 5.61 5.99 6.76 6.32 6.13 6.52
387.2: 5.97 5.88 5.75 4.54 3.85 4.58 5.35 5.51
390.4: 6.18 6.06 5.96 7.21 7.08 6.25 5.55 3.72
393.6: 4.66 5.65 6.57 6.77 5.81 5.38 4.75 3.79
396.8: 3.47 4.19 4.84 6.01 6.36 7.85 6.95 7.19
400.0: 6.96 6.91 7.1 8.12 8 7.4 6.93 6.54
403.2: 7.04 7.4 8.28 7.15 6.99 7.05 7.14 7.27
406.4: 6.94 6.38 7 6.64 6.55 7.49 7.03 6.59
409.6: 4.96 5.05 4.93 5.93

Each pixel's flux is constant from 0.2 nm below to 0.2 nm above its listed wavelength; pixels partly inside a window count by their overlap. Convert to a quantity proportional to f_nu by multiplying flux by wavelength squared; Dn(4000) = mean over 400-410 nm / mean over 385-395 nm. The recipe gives 1.3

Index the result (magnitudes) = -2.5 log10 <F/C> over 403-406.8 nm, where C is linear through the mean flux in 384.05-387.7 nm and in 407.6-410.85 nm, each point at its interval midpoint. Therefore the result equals -0.18 mag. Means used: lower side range 6.02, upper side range 6.11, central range 7.21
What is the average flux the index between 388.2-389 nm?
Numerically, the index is 4.2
